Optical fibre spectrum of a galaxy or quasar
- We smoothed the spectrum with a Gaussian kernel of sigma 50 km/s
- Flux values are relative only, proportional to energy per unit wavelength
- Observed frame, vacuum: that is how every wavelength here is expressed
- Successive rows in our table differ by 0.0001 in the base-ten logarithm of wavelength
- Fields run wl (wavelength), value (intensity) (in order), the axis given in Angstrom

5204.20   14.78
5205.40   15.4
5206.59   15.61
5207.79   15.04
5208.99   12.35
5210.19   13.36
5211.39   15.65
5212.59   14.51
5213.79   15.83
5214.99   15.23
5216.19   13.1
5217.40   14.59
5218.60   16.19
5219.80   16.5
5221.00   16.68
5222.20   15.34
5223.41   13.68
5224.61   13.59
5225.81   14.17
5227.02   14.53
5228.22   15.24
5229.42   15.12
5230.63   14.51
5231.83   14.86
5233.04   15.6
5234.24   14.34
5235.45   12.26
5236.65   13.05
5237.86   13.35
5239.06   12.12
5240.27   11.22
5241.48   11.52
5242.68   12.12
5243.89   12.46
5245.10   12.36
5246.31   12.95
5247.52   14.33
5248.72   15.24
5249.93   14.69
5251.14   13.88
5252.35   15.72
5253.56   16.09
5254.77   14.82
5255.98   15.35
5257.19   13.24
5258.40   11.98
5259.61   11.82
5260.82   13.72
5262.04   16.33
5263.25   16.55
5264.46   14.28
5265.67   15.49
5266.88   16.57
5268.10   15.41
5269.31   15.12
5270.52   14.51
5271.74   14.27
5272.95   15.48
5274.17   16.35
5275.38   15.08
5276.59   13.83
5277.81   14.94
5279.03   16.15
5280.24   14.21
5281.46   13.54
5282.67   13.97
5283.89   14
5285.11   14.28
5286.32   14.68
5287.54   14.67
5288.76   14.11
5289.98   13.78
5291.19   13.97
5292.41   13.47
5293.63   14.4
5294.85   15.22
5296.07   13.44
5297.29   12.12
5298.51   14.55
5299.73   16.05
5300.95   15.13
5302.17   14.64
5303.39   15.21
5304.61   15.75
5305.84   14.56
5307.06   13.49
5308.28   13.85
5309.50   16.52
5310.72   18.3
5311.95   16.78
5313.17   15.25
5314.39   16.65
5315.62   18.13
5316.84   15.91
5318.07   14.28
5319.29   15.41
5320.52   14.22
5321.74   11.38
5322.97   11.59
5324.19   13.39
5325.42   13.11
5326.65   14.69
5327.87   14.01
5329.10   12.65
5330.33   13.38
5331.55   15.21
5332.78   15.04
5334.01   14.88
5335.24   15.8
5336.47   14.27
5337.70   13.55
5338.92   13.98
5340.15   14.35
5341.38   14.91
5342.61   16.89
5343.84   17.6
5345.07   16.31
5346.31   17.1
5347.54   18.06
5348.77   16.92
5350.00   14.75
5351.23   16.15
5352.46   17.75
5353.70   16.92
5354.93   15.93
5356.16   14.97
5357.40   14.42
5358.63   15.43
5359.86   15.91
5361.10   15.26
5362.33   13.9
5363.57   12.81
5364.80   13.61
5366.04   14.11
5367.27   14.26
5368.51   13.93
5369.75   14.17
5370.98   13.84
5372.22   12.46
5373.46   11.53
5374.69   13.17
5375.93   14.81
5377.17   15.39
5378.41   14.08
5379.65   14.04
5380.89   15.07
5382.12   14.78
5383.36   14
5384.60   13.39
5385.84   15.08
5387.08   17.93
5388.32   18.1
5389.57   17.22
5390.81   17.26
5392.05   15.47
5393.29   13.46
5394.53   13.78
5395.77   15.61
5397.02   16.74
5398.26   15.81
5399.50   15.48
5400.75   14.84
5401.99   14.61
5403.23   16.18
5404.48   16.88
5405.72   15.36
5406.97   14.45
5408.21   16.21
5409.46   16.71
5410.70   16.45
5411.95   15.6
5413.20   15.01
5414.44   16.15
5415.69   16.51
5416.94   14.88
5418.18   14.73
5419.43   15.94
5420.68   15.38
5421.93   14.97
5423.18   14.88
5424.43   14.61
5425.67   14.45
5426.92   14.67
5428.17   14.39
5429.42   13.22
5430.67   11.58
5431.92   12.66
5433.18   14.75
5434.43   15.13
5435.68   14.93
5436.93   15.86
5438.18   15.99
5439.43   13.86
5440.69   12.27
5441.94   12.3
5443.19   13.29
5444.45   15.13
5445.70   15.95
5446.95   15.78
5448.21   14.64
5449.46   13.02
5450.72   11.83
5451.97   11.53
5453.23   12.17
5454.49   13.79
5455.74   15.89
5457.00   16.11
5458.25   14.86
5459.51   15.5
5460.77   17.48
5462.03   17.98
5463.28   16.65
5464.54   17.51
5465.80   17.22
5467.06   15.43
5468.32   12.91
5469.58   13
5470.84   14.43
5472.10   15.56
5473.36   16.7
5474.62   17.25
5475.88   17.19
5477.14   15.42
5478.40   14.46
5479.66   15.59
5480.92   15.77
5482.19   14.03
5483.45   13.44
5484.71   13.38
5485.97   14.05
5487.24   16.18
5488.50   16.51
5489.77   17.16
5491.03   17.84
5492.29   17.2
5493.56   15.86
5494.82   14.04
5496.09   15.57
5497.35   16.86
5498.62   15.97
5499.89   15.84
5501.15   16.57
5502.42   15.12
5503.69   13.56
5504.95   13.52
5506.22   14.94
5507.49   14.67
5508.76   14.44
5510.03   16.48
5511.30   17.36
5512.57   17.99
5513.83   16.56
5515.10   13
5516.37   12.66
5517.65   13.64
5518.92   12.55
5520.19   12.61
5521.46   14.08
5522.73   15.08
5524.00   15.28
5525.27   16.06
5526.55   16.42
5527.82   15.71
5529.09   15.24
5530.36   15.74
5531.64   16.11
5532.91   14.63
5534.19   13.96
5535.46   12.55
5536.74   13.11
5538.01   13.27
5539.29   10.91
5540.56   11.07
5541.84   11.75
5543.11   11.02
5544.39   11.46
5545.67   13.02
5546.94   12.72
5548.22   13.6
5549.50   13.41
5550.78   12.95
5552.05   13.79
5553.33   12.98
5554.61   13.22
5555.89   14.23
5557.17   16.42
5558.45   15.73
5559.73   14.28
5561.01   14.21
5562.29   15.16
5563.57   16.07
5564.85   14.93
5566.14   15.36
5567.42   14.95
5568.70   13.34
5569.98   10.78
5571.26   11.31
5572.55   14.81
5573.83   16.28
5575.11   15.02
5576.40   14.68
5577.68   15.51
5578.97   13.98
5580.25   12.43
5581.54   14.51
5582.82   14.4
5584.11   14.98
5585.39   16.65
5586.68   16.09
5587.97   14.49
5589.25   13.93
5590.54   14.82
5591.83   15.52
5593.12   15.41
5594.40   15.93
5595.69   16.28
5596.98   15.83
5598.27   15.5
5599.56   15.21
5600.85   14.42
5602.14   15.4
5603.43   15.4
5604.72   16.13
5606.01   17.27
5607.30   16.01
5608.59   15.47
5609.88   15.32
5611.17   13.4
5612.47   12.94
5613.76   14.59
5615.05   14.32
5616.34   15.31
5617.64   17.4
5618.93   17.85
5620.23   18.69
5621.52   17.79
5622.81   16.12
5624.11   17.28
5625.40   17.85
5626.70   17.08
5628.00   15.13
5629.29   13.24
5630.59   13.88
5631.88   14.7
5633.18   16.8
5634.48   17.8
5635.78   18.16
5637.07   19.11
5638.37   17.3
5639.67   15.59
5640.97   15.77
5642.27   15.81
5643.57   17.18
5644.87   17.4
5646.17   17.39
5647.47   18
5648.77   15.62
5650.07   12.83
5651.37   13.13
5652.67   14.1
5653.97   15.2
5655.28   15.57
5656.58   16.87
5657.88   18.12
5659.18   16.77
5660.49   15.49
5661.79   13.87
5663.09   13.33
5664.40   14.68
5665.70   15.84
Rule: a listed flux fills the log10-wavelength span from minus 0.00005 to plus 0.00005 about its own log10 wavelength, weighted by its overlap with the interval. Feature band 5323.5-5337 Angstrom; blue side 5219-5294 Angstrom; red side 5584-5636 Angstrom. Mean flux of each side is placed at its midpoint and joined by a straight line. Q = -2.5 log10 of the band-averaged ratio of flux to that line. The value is 0.03 mag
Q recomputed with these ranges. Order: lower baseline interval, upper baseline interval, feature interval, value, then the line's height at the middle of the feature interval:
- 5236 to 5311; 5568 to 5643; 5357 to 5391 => 0.01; 14.7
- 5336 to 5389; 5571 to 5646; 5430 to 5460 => 0.08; 15.2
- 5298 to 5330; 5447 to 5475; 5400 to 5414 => -0.05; 15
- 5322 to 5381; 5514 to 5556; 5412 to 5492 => -0.07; 14.1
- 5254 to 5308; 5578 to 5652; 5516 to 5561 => 0.13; 15.5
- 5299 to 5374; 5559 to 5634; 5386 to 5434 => -0.02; 15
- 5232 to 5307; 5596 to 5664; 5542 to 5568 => 0.12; 15.6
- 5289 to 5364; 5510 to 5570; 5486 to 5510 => -0.10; 14.3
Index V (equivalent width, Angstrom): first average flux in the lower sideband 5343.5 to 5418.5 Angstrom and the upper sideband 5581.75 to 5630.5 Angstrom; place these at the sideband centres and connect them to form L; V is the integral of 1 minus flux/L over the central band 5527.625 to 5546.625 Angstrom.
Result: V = 2.8 Angstrom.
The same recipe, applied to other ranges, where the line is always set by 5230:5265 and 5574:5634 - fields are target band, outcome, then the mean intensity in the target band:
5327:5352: -1.85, 15.3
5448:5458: 0.77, 13.6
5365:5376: 0.66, 13.5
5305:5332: -1.01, 14.7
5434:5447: 0.16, 14.5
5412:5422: -0.60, 15.5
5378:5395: -0.97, 15.3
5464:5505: -1.64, 15.5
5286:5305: -0.53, 14.4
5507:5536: 0.33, 14.9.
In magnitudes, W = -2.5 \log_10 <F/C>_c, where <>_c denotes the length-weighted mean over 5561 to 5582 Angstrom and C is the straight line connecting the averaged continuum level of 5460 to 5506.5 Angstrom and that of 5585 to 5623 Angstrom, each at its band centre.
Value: 0.10 mag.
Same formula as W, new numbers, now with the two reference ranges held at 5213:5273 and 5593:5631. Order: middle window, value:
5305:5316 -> -0.09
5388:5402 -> -0.05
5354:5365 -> 0.00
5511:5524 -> 0.06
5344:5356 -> -0.13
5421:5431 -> 0.06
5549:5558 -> 0.12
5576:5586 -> 0.07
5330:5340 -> 0.01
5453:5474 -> -0.02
